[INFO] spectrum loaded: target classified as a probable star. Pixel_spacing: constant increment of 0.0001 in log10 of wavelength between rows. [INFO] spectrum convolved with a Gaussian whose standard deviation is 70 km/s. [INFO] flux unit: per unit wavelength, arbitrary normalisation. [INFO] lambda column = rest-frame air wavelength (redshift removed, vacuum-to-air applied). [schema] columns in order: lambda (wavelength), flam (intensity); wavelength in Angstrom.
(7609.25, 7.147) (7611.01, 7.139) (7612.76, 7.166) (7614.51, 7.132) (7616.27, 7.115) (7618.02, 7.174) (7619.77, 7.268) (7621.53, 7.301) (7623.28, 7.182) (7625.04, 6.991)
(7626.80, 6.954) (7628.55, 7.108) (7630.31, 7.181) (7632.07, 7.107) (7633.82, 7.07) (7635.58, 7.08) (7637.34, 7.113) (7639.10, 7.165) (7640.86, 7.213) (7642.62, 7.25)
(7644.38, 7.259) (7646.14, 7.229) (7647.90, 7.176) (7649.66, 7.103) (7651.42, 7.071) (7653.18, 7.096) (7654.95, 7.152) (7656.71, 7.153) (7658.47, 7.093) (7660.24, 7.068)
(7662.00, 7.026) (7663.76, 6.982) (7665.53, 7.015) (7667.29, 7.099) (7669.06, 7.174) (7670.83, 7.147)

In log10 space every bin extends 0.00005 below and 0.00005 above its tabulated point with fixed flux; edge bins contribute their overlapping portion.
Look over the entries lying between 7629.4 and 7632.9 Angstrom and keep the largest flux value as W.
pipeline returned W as 7.181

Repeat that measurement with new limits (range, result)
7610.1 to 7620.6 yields 7.268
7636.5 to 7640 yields 7.165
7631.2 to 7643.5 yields 7.25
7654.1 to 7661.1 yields 7.153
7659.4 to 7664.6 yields 7.068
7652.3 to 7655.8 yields 7.152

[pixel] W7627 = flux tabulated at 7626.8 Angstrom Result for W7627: 6.954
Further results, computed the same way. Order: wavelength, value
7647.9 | 7.176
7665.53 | 7.015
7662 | 7.026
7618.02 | 7.174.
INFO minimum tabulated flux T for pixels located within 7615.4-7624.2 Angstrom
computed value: 7.115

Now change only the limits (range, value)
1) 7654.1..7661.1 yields 7.068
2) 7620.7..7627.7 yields 6.954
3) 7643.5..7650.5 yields 7.103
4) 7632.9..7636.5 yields 7.07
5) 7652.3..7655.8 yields 7.096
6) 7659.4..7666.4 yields 6.982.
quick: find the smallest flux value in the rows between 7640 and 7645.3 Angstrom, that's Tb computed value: 7.213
